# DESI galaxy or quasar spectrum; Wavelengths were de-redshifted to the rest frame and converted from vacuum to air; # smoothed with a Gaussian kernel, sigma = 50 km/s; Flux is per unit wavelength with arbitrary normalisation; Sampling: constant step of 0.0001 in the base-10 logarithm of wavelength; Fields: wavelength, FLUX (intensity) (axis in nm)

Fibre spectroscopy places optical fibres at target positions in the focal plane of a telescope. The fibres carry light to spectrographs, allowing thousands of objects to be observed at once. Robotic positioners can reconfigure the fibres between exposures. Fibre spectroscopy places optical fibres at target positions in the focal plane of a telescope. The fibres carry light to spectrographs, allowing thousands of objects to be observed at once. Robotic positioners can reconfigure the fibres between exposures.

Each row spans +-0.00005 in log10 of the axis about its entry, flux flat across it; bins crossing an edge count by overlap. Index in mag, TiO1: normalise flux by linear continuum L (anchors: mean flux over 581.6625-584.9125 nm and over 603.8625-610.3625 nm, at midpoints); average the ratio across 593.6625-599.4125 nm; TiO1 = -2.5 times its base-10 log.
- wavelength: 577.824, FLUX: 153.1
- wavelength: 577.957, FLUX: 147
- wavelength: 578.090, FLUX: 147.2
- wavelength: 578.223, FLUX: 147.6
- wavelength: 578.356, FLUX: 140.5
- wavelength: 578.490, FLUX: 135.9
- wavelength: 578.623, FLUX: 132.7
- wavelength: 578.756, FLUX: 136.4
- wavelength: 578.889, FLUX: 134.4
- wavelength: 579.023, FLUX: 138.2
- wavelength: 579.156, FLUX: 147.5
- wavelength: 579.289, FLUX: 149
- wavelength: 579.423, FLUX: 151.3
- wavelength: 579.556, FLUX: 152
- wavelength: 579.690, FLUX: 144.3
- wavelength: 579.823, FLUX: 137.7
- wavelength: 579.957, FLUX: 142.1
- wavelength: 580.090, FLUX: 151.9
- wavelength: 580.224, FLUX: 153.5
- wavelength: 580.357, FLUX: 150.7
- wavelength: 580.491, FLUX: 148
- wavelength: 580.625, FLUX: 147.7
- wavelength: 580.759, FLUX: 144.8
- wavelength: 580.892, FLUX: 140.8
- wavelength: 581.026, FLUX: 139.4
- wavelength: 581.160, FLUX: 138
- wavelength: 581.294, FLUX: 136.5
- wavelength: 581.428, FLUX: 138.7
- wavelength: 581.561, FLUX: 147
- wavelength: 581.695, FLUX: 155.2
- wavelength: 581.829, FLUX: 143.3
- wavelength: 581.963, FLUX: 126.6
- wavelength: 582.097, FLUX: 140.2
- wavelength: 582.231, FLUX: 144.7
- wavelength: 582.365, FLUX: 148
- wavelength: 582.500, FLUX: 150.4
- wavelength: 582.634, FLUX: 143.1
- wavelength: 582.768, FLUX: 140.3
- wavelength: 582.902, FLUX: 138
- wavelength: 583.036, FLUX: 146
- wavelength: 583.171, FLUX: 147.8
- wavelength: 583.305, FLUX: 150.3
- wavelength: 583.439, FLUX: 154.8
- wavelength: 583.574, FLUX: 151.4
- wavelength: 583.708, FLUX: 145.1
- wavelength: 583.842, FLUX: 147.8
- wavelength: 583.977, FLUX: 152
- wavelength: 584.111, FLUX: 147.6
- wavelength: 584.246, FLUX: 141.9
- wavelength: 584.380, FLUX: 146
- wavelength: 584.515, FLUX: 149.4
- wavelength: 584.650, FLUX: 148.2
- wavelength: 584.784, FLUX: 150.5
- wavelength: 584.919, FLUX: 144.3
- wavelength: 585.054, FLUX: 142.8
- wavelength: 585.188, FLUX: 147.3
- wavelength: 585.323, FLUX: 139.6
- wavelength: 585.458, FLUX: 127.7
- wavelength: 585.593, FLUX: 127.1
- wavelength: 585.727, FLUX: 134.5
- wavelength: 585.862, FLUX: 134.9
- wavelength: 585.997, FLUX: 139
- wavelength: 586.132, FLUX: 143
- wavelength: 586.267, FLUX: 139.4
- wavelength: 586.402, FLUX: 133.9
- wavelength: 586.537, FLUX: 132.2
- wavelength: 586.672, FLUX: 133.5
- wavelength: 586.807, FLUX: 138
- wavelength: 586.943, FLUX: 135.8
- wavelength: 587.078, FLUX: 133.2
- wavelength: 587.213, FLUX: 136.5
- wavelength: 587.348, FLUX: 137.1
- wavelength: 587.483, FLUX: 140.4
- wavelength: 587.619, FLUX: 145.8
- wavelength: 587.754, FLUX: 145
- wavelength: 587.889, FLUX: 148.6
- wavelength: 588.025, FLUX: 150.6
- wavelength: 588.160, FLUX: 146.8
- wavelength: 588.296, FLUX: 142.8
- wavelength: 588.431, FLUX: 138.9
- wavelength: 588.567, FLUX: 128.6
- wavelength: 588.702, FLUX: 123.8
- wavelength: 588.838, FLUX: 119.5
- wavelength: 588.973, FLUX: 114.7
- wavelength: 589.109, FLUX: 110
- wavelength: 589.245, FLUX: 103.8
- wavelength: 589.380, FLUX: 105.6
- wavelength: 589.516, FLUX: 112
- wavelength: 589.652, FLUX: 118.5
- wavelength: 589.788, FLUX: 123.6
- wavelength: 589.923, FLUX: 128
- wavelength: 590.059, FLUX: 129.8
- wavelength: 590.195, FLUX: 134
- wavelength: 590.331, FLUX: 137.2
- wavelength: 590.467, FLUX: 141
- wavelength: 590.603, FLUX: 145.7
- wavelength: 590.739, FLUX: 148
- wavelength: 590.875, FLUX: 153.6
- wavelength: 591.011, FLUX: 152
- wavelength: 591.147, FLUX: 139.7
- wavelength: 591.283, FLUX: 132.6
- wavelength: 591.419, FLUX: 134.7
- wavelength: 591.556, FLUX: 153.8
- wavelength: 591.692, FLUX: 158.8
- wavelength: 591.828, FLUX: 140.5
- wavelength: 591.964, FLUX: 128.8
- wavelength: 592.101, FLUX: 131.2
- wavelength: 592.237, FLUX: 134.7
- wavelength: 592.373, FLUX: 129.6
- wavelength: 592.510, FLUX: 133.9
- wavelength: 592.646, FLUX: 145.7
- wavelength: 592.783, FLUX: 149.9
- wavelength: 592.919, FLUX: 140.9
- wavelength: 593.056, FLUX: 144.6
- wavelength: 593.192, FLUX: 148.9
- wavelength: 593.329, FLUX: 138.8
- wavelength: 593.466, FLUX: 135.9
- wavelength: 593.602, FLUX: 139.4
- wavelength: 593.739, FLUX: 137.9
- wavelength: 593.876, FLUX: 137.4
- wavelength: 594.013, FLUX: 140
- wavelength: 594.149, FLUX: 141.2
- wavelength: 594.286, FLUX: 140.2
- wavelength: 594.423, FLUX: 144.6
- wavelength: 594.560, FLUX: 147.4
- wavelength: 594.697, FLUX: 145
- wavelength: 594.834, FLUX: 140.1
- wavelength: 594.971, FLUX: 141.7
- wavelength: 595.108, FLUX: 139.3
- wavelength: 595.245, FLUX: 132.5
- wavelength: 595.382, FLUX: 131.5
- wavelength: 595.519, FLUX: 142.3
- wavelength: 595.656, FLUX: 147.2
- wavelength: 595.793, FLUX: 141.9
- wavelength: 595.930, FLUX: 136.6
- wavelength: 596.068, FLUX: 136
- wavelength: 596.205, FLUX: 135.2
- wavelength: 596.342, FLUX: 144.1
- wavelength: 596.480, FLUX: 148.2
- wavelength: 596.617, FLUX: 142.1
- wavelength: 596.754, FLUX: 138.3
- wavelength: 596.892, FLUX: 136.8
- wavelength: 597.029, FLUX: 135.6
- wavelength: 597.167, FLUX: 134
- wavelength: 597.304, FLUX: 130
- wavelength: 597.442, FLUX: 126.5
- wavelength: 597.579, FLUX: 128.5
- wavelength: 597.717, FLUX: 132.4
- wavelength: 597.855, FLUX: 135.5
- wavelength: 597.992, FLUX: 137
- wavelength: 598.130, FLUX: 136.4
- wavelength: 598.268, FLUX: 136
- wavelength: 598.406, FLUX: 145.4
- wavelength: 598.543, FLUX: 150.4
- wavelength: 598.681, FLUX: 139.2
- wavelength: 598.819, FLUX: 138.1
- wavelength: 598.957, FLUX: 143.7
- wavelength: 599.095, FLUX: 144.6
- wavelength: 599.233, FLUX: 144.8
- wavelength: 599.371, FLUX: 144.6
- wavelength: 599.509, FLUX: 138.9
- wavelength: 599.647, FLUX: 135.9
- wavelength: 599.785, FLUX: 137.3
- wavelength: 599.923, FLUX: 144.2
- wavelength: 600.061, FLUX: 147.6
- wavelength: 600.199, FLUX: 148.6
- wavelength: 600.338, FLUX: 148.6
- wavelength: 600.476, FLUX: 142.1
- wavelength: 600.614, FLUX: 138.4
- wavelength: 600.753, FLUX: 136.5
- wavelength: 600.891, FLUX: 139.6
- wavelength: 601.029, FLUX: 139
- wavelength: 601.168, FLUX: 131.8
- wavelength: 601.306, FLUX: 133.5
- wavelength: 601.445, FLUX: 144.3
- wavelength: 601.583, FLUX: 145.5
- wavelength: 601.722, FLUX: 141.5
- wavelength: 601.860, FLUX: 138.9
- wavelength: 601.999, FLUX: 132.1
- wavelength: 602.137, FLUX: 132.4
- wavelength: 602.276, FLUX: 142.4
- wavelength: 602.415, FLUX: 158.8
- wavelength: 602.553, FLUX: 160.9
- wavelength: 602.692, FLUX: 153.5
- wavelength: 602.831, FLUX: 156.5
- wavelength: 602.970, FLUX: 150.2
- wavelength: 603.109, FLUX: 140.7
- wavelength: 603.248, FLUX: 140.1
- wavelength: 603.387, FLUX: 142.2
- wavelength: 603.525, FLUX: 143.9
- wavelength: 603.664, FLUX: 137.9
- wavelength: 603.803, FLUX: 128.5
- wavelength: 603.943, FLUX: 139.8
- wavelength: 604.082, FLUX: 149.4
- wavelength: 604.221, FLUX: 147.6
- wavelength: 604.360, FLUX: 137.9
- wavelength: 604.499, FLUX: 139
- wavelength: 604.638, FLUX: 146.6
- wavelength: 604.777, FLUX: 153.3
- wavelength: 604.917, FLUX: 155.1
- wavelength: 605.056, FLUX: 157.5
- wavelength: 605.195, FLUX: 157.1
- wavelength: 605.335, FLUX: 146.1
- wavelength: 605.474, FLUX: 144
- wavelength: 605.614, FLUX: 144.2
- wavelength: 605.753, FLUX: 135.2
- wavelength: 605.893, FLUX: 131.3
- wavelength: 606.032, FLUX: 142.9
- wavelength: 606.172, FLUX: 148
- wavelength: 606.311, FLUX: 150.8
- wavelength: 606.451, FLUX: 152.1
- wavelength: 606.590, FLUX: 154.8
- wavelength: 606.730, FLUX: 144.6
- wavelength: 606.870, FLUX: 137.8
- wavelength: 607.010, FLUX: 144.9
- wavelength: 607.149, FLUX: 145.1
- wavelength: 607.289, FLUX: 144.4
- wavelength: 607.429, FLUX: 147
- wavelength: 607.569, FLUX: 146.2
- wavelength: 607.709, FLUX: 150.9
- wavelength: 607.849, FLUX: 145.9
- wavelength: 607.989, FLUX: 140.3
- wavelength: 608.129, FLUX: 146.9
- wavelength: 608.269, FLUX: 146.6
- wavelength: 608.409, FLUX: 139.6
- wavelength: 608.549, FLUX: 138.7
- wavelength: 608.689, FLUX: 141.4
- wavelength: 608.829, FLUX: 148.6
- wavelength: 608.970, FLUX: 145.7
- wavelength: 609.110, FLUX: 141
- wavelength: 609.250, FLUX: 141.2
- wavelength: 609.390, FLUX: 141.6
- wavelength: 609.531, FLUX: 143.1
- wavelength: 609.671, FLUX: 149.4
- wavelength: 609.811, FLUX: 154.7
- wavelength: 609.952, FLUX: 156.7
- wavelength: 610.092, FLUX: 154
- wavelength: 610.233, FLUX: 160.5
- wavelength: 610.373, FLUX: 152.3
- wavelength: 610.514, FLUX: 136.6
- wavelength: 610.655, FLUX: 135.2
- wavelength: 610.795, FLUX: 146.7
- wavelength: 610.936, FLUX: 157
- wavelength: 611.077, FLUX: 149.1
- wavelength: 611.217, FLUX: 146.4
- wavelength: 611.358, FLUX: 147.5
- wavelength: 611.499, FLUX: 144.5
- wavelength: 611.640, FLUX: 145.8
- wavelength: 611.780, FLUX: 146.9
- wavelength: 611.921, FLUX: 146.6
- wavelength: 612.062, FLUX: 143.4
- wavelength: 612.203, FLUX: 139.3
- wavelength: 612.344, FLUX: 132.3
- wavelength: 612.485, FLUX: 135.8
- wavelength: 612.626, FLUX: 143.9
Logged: 0.05 mag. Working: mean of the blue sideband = 146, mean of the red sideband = 146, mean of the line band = 139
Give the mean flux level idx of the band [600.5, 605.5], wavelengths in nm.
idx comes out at 144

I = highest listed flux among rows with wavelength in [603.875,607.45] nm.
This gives 157.5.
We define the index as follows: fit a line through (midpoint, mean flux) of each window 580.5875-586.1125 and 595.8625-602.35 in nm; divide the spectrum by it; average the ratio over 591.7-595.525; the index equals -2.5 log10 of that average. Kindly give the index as 0.007 mag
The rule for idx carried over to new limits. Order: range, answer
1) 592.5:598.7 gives 139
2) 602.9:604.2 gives 142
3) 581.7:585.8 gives 144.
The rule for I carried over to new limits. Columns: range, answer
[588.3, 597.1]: 158.8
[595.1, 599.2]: 150.4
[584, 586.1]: 150.5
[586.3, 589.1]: 150.6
